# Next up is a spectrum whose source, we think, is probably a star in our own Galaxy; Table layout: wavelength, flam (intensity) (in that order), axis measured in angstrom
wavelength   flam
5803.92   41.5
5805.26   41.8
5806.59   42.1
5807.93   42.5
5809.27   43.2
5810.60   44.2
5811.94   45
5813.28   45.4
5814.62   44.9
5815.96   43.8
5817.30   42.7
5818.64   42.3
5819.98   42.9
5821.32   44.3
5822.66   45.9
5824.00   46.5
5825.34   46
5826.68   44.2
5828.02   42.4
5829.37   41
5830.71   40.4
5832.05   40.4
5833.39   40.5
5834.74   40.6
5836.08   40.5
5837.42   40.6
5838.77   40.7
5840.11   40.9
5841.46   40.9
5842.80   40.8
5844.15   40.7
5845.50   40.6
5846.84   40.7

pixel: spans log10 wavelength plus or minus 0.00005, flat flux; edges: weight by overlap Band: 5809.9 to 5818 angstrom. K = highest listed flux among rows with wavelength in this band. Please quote 45.4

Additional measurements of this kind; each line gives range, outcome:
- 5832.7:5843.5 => 40.9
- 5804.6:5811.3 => 44.2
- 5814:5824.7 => 46.5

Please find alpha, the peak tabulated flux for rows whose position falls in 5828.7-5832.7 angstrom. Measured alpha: 41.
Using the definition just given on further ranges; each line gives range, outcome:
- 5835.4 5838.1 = 40.6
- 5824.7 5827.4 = 46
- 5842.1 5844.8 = 40.8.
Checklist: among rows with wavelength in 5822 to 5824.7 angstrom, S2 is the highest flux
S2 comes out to 46.5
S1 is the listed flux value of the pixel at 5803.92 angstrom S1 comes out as 41.5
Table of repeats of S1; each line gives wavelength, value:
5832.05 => 40.4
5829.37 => 41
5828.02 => 42.4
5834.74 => 40.6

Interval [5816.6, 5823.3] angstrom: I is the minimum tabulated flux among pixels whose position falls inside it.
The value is 42.3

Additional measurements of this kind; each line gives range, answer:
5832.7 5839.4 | 40.5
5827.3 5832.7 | 40.4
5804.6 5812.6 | 41.8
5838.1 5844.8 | 40.7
